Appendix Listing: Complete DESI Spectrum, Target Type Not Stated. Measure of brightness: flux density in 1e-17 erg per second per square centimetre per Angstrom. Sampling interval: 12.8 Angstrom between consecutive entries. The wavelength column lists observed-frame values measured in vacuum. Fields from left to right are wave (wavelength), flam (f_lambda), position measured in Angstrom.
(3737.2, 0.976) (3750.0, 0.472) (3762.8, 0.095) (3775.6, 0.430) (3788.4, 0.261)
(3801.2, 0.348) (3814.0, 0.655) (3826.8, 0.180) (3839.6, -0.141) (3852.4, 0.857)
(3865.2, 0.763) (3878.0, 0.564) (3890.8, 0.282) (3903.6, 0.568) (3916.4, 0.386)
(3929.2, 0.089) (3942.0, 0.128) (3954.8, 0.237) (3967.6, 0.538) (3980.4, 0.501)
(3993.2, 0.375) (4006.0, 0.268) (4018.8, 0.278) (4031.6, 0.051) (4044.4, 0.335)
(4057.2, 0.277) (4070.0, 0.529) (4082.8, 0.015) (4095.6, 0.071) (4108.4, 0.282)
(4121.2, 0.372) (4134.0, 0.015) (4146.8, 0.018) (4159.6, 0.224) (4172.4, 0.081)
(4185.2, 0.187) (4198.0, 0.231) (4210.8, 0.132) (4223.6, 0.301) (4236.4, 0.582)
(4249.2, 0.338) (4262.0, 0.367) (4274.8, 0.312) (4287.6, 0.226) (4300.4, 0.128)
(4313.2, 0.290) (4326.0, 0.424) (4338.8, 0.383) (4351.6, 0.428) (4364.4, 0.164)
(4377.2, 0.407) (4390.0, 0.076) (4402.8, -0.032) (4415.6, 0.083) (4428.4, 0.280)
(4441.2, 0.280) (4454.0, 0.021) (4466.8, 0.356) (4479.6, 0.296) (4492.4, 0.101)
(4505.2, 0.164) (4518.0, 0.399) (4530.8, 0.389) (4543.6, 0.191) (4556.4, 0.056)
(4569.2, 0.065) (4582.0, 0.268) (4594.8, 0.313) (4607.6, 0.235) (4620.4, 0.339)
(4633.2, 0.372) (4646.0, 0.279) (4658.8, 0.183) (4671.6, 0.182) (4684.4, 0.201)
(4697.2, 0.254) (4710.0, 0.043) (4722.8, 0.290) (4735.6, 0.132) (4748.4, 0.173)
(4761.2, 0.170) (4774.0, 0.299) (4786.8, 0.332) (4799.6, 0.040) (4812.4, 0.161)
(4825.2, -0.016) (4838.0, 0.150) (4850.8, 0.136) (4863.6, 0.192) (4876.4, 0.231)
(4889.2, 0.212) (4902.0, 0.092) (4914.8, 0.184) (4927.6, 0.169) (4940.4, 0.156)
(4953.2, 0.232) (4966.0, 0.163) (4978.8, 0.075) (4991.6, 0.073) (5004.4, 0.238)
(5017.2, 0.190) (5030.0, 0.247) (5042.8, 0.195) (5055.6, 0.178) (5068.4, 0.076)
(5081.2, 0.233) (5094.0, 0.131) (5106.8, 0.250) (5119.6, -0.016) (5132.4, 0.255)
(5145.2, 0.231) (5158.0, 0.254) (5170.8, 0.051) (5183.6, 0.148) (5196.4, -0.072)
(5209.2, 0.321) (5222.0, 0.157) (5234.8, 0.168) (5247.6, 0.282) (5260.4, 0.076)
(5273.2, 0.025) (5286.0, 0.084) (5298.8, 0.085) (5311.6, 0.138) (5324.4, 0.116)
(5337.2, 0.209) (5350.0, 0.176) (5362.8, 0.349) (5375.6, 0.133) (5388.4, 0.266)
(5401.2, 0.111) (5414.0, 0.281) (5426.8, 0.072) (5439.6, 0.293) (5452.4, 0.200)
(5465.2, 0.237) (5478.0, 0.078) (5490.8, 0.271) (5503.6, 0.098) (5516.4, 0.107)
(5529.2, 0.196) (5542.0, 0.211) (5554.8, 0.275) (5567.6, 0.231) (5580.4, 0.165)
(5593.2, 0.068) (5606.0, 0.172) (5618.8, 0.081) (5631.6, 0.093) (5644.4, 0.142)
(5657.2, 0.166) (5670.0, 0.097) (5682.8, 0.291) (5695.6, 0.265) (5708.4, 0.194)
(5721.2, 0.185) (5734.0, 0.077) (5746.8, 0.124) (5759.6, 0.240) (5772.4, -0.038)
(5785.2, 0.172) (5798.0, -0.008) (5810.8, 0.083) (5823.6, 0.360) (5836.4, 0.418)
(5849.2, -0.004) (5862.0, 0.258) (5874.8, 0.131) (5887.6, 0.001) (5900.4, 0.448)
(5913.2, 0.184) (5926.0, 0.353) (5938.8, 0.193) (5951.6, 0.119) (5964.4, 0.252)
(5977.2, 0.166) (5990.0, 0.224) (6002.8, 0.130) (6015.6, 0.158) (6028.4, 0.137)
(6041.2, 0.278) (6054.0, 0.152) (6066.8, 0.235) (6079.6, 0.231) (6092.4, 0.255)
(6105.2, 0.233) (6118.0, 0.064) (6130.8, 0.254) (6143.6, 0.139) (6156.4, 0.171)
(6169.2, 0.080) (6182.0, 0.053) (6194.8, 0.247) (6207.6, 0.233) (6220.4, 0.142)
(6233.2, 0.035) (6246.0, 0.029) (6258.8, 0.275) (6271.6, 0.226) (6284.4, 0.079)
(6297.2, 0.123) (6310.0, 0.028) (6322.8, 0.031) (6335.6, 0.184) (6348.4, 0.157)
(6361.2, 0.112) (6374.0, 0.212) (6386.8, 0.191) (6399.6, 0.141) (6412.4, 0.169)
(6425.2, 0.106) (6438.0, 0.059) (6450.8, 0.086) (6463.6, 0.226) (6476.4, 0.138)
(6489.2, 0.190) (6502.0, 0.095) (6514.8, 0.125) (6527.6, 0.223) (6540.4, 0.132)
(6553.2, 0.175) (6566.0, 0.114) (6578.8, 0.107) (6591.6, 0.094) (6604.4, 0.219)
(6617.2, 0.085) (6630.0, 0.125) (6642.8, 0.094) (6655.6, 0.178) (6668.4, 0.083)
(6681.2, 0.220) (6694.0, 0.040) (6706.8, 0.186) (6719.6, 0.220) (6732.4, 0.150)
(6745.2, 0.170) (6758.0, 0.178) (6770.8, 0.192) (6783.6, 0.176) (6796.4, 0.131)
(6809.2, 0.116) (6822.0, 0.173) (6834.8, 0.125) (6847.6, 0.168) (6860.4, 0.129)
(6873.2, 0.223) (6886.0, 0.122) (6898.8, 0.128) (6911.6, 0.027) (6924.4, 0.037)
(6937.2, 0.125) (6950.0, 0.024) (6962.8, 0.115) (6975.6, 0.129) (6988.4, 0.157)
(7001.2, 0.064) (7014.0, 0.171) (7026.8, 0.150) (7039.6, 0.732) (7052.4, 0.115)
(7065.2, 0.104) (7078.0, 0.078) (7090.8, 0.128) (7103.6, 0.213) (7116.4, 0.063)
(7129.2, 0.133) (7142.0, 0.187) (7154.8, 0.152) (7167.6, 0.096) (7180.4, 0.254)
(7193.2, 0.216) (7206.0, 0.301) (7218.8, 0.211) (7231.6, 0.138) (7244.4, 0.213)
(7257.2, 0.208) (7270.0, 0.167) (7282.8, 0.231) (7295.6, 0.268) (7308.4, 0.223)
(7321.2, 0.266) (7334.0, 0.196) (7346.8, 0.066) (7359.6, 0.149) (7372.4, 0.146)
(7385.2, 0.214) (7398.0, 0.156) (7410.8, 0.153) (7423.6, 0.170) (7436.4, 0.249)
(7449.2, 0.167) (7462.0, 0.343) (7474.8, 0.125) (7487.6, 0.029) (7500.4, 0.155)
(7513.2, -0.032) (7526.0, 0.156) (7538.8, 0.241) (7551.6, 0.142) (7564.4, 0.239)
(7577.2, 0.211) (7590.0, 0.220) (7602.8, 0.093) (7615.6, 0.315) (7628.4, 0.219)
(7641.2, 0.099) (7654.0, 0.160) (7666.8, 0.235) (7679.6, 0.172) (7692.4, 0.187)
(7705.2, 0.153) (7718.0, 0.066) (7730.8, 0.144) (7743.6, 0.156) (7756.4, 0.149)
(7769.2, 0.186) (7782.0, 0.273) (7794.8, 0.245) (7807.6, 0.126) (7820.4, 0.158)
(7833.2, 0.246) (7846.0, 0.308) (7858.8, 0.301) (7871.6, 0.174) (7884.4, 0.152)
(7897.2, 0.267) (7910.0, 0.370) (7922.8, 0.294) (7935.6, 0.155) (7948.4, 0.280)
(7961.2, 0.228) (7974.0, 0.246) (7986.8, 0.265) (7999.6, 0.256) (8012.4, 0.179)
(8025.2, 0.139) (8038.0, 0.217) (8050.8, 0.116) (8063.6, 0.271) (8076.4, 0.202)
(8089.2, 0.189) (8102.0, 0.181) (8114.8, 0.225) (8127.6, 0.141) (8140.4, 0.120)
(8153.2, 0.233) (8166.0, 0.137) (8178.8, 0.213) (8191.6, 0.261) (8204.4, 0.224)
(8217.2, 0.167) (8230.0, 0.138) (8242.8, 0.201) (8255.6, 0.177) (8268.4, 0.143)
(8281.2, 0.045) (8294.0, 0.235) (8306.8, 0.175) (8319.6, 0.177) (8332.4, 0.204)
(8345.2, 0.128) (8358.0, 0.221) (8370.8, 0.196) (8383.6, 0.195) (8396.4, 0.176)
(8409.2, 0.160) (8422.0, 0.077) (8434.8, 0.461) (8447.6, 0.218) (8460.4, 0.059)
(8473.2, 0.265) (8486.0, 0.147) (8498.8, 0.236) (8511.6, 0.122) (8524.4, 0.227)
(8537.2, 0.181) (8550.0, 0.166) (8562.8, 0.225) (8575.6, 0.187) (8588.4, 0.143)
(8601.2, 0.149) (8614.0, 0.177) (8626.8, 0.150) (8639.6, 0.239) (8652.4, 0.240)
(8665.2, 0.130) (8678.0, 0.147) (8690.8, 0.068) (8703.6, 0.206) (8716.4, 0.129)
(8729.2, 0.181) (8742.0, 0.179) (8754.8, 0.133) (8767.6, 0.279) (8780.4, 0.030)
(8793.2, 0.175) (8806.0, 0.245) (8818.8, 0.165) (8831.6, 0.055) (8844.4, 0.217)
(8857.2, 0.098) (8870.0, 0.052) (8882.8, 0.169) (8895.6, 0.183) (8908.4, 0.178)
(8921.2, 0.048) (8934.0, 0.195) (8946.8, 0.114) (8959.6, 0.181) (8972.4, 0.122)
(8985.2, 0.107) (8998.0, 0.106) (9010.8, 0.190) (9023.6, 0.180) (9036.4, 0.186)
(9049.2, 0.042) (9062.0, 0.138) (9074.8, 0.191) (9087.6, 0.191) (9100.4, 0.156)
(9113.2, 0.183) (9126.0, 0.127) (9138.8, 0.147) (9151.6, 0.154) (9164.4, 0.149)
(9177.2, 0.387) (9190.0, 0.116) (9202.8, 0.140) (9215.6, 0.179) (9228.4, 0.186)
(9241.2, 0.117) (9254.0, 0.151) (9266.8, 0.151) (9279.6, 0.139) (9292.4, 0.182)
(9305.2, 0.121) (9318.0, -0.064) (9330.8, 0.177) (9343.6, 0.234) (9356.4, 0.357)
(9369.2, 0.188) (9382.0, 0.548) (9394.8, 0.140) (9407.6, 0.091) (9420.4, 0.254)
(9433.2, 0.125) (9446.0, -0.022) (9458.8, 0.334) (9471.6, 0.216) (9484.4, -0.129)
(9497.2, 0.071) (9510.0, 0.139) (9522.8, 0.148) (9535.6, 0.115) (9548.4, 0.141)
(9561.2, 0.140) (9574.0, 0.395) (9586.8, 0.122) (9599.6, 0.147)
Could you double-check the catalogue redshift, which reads 0.888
